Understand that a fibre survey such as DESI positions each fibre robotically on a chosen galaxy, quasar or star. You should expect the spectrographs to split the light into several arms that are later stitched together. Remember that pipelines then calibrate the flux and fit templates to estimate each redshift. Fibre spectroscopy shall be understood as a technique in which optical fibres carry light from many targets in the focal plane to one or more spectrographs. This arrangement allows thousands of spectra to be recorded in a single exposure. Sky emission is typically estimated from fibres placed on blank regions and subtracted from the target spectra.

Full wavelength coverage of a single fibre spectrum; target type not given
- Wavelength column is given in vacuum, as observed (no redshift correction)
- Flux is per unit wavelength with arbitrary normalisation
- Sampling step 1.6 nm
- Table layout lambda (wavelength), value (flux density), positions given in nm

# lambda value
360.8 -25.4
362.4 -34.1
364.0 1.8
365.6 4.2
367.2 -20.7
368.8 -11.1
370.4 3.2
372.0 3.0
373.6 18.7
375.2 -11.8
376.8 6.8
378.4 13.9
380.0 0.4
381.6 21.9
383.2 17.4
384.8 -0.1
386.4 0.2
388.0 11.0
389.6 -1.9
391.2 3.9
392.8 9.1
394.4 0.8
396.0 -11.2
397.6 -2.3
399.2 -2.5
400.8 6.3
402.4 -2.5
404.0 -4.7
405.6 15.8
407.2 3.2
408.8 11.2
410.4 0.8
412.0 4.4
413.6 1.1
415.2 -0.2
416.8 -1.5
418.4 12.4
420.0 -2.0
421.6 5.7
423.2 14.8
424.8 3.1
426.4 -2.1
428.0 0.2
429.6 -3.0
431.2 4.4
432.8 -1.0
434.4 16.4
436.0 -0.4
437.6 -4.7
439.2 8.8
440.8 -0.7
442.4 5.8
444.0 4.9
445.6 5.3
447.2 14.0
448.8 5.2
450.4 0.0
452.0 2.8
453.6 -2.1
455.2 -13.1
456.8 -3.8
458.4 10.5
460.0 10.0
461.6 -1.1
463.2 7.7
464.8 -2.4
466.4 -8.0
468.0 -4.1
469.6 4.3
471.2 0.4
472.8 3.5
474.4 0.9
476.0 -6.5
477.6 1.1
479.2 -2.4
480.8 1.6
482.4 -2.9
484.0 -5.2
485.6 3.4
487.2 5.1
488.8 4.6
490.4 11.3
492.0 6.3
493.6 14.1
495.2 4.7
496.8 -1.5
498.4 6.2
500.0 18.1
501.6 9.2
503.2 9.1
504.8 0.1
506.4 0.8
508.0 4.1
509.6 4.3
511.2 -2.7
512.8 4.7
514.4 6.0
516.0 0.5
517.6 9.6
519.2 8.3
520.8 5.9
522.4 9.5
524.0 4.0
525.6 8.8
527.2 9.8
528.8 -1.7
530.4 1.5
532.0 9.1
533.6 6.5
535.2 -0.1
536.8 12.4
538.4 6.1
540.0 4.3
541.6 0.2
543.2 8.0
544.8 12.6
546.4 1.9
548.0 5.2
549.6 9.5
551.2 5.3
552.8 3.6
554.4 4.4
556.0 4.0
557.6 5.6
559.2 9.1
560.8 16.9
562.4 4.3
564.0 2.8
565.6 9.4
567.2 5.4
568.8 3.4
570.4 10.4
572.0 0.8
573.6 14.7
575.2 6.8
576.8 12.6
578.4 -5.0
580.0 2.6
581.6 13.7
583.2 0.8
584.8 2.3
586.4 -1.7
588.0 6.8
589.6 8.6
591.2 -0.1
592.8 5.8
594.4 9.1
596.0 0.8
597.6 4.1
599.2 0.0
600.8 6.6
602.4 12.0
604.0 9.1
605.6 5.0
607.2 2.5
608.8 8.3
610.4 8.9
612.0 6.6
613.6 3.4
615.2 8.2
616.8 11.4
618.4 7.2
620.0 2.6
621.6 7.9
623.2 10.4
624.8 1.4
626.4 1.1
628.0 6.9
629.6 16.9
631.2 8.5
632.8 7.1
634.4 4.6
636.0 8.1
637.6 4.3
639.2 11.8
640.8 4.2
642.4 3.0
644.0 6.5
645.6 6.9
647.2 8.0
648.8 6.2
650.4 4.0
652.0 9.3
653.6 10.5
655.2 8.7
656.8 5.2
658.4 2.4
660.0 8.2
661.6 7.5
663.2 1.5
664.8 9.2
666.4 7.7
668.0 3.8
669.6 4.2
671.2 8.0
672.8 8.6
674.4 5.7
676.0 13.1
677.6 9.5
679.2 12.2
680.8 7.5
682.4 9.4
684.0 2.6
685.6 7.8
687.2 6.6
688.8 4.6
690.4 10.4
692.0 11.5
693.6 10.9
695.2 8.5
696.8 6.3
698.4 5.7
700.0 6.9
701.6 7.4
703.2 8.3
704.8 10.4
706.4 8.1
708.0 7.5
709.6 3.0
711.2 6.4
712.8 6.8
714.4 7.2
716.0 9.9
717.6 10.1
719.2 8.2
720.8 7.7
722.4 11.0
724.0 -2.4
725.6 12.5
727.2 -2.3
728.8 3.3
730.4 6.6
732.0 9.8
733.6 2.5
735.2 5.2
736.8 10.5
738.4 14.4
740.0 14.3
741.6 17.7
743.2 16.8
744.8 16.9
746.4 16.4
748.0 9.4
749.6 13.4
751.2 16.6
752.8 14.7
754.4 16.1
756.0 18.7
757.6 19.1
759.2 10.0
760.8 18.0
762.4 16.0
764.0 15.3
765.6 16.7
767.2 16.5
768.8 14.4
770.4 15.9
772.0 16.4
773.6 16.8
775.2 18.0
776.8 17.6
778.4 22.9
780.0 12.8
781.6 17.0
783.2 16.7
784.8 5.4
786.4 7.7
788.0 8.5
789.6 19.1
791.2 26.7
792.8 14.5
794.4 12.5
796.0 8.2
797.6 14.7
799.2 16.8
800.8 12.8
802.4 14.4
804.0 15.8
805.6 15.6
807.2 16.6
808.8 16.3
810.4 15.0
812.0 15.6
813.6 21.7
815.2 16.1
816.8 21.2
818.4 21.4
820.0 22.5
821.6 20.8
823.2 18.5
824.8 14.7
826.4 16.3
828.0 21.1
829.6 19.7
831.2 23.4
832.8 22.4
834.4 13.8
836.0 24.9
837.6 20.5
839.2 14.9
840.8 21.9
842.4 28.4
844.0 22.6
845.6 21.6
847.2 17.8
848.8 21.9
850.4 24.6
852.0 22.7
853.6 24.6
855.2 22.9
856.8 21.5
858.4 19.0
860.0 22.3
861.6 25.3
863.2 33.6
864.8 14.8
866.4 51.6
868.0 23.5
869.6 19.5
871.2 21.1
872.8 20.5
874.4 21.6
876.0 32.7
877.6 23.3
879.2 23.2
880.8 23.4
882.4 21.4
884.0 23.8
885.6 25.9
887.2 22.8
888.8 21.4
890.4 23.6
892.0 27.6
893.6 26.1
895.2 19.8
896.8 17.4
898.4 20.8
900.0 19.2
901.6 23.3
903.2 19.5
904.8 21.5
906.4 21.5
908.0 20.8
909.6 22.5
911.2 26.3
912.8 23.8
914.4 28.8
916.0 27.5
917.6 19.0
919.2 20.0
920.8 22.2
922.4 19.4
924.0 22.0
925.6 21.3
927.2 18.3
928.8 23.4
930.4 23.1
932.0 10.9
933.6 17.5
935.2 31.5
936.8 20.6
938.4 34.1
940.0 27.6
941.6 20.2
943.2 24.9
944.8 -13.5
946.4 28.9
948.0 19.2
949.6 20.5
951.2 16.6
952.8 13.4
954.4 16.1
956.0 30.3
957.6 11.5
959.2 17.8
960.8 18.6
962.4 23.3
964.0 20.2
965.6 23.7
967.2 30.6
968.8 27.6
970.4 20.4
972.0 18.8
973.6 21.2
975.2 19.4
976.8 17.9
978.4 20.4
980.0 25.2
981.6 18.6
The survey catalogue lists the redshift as 0.850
